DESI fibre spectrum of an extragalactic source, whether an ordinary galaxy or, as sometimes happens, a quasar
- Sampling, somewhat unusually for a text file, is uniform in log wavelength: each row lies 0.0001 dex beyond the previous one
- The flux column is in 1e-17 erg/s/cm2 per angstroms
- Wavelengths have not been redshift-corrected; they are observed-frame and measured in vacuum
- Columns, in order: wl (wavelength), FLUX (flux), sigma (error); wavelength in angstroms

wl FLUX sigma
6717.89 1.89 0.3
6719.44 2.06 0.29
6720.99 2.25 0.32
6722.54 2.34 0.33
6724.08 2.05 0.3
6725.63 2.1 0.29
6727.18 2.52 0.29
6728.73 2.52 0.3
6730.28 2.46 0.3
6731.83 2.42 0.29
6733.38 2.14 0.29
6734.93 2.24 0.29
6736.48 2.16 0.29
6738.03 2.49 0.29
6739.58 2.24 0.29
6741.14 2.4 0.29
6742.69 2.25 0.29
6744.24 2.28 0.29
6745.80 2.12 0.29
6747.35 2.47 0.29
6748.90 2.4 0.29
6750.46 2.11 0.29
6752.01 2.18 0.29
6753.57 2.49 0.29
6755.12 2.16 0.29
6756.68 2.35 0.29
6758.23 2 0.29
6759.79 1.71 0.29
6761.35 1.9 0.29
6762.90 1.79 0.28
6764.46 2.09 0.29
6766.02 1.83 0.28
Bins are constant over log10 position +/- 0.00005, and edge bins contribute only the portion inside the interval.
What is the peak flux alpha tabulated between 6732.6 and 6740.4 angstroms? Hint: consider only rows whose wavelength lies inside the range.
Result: 2.49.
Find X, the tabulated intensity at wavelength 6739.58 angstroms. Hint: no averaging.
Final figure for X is 2.24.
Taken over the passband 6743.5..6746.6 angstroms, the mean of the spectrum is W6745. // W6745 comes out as 2.2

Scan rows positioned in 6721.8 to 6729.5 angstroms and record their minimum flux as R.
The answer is 2.05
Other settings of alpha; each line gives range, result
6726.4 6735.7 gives 2.52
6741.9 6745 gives 2.28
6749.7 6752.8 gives 2.18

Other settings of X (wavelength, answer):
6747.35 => 2.47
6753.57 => 2.49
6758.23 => 2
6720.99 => 2.25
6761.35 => 1.9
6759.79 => 1.71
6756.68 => 2.35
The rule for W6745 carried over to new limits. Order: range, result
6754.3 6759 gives 2.18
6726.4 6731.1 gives 2.5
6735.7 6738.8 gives 2.33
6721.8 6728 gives 2.26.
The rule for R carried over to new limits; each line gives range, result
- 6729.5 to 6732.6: 2.42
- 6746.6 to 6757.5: 2.11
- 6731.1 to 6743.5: 2.14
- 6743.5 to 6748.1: 2.12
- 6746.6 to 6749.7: 2.4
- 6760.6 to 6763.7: 1.79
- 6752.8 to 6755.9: 2.16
